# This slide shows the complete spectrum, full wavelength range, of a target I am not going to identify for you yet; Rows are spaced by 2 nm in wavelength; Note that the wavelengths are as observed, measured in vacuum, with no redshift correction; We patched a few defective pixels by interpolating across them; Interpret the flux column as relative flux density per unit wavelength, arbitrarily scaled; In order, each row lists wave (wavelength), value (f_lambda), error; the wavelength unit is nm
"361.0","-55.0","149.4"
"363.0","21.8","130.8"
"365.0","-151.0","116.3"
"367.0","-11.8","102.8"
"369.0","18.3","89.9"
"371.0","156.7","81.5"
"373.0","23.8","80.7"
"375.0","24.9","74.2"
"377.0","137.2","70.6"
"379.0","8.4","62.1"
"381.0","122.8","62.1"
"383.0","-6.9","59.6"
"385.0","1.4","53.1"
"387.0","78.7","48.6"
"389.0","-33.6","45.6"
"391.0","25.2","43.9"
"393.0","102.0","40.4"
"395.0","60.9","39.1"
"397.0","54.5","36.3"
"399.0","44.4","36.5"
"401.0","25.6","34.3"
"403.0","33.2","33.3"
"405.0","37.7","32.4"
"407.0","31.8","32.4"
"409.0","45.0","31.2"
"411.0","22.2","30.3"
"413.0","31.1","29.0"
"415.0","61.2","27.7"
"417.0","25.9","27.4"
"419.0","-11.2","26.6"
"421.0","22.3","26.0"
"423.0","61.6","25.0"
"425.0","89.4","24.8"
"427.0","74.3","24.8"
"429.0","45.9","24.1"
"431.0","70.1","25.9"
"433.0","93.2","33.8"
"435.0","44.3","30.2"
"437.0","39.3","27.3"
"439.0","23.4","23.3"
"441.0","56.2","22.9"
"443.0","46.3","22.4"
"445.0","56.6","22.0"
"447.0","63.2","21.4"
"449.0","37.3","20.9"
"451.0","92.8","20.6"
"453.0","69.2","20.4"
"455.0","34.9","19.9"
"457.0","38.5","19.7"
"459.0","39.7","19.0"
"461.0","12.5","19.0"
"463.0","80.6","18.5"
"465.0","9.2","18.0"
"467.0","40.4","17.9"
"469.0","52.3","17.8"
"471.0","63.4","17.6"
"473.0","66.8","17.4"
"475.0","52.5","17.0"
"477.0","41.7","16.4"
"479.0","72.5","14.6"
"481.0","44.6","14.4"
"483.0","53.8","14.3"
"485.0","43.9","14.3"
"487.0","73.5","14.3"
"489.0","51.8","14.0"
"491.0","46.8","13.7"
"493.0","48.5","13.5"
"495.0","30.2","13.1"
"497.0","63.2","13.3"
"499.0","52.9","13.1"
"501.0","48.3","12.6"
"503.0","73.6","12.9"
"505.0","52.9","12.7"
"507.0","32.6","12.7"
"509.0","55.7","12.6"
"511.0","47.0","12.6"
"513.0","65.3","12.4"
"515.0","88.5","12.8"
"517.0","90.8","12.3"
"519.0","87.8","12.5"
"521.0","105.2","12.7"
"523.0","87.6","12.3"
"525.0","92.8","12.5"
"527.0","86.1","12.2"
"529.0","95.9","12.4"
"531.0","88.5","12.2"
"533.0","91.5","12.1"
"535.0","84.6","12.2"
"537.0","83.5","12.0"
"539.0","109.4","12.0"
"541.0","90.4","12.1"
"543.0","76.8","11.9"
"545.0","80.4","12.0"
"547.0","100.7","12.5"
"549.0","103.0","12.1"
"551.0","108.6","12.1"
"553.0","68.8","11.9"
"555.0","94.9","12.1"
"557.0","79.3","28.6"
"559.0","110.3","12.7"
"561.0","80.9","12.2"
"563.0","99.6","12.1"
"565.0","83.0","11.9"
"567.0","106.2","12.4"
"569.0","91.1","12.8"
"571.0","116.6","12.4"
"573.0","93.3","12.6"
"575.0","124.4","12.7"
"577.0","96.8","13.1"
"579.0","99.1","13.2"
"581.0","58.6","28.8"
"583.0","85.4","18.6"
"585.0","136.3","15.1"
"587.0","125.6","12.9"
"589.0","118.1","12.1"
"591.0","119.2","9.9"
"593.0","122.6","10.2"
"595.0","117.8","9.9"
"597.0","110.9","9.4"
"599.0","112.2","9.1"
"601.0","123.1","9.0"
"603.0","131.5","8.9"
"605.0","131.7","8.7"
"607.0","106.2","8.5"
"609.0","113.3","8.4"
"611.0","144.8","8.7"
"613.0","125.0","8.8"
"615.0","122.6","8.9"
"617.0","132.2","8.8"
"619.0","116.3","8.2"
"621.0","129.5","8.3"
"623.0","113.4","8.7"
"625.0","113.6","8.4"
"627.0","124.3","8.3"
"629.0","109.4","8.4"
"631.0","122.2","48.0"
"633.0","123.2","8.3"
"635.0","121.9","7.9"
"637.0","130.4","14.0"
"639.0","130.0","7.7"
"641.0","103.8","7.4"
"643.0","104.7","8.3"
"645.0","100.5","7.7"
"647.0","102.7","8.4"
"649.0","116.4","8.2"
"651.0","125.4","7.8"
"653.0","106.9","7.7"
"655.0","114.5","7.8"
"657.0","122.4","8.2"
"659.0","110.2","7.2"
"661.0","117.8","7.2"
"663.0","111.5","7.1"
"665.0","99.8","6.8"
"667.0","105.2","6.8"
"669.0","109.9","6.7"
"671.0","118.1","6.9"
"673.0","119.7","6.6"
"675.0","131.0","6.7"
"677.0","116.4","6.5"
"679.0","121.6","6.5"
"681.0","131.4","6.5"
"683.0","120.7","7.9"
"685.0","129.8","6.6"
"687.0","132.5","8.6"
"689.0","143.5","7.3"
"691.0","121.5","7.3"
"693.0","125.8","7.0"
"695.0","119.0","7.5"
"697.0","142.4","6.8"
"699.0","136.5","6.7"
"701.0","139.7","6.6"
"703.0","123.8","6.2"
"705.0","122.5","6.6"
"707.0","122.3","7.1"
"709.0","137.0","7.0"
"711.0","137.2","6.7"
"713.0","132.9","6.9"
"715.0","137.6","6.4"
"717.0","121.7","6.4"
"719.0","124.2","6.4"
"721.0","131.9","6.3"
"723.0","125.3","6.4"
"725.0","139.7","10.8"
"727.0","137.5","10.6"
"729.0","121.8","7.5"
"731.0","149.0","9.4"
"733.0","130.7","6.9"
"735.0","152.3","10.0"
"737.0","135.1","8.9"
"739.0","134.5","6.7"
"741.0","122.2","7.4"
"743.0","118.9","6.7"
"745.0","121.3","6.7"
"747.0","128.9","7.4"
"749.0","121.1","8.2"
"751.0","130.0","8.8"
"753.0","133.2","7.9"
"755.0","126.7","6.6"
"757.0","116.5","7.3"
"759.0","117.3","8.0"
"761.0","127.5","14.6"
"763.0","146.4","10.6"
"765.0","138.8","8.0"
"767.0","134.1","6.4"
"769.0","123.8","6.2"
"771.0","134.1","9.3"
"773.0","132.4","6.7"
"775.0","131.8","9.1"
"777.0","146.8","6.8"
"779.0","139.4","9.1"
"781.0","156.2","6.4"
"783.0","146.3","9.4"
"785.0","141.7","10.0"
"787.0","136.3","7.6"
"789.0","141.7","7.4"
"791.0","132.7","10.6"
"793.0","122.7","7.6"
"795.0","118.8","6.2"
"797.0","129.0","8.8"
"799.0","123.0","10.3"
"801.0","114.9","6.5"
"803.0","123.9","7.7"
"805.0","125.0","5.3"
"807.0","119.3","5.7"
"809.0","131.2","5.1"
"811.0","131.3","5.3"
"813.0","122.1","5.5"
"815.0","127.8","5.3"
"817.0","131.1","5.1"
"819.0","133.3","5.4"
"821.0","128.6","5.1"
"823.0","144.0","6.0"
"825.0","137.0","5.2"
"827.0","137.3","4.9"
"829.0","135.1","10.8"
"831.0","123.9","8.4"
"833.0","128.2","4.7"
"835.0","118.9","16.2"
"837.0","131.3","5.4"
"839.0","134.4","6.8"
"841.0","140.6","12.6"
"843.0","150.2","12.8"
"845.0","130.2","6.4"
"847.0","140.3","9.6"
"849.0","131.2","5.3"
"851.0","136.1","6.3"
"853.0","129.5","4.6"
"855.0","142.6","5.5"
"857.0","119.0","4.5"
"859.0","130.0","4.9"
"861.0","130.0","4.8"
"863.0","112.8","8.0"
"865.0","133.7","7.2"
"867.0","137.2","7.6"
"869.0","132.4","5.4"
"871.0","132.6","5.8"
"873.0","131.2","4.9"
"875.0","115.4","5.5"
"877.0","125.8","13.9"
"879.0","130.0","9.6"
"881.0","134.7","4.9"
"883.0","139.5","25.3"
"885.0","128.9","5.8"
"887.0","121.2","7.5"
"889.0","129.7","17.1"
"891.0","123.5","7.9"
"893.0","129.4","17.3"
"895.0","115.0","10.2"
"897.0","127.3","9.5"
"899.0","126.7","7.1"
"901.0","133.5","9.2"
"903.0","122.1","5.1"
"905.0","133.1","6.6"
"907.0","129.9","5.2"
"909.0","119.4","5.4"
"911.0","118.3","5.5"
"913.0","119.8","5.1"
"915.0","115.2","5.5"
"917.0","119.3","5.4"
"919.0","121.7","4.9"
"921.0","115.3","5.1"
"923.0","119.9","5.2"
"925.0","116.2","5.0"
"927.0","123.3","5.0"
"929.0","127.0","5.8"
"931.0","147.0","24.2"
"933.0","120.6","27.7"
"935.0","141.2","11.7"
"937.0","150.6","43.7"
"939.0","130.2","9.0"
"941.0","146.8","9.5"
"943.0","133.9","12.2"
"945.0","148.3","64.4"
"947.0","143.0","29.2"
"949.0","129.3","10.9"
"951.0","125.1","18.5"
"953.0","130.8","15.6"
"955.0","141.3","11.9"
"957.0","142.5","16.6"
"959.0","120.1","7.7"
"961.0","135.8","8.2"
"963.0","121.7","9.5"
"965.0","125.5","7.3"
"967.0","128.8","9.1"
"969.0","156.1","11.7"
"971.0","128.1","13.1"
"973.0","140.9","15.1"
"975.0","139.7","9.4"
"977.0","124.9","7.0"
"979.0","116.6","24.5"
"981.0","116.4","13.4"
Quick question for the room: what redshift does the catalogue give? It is 0.286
